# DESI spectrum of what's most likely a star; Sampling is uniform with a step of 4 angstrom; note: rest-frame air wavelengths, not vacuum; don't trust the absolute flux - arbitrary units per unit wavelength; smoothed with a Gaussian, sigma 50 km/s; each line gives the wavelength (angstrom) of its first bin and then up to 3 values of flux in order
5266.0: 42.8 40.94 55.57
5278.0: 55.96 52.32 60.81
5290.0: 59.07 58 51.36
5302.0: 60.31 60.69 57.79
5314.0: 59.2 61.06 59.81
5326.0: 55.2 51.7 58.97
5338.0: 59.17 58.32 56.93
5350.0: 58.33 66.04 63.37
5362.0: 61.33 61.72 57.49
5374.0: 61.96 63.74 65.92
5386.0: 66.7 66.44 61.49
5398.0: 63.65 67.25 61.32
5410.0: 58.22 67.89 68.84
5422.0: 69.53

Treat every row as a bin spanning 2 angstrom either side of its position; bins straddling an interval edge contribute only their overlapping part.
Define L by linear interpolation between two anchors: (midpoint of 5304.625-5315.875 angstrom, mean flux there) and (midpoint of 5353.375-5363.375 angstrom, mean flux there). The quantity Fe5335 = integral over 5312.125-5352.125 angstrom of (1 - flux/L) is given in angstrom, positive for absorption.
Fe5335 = 2.1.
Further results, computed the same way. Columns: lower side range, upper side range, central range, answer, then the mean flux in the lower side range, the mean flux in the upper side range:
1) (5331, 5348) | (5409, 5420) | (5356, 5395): -0.9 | 58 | 65.6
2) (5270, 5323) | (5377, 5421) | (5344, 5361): 0.1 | 57.2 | 64.8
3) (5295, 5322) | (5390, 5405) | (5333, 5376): 0.8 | 58.5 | 64.3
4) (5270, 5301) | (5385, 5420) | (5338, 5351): 0.4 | 55.3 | 64.6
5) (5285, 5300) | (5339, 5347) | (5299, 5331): -0.4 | 57.1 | 57.9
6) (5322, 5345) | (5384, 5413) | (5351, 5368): -0.9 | 57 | 63.7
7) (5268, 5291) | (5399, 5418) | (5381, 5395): -0.6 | 53.9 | 64.2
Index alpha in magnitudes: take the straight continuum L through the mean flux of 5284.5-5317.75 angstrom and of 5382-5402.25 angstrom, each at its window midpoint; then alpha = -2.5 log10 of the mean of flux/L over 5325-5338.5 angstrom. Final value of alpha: 0.087 mag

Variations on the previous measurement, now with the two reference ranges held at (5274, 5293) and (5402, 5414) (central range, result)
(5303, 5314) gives -0.02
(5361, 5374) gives 0.00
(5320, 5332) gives 0.06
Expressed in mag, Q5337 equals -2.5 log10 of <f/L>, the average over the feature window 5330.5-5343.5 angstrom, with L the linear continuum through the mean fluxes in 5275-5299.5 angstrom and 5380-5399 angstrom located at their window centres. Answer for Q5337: 0.045 mag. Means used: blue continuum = 56.3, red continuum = 64.9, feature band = 58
